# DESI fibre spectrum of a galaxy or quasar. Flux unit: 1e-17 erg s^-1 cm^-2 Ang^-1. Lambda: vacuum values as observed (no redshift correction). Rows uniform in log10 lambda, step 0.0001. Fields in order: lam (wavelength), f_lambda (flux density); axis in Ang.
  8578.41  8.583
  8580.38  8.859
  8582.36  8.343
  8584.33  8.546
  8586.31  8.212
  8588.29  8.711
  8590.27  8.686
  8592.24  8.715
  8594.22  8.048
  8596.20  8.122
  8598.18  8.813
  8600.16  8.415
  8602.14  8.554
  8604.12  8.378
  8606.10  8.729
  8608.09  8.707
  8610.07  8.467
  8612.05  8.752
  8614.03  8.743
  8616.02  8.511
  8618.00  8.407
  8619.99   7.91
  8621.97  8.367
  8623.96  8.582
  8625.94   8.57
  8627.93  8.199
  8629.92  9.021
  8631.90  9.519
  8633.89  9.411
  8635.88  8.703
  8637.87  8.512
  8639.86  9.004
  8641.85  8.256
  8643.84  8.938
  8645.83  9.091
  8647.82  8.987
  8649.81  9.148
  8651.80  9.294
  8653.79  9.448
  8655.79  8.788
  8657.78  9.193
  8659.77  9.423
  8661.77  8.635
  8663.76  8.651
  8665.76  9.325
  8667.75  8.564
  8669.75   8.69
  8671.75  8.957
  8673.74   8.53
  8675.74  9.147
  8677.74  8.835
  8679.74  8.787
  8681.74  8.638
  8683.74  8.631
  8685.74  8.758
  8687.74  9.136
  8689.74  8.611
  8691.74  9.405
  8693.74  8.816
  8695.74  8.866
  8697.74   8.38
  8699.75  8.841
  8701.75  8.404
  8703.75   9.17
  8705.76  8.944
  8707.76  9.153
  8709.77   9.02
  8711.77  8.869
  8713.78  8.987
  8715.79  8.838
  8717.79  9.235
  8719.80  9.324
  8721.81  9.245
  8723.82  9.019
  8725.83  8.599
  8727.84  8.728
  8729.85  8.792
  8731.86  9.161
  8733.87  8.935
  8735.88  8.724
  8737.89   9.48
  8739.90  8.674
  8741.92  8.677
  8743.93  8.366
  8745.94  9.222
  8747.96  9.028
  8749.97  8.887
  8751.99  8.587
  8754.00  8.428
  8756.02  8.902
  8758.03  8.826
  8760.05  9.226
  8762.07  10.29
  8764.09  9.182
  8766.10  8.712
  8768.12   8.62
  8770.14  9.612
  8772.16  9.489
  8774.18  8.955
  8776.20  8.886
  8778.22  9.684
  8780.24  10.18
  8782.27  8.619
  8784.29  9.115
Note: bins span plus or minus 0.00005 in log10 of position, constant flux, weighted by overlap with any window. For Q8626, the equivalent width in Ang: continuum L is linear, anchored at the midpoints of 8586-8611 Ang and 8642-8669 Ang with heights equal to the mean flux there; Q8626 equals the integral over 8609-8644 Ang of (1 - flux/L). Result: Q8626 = 0.4 Ang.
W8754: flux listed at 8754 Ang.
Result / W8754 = 8.428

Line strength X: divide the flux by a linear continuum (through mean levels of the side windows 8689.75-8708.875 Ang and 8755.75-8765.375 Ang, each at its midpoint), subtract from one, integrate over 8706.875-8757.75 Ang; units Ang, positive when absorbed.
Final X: 1.1 Ang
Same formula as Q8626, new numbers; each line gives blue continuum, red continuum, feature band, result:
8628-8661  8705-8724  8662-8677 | 0.35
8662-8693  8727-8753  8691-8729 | -0.35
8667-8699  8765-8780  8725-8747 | 0.44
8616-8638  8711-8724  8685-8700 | 0.18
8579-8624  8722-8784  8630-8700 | -1.57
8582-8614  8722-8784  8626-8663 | -1.24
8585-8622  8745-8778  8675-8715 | -0.20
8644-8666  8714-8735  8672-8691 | 0.51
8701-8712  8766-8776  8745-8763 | 0.03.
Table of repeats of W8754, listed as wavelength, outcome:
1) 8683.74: 8.631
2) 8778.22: 9.684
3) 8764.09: 9.182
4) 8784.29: 9.115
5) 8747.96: 9.028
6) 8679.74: 8.787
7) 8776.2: 8.886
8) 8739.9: 8.674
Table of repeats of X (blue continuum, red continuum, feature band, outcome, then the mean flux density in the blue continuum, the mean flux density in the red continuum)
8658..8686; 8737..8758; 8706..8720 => -0.3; 8.84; 8.82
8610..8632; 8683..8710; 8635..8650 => -0.3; 8.56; 8.87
